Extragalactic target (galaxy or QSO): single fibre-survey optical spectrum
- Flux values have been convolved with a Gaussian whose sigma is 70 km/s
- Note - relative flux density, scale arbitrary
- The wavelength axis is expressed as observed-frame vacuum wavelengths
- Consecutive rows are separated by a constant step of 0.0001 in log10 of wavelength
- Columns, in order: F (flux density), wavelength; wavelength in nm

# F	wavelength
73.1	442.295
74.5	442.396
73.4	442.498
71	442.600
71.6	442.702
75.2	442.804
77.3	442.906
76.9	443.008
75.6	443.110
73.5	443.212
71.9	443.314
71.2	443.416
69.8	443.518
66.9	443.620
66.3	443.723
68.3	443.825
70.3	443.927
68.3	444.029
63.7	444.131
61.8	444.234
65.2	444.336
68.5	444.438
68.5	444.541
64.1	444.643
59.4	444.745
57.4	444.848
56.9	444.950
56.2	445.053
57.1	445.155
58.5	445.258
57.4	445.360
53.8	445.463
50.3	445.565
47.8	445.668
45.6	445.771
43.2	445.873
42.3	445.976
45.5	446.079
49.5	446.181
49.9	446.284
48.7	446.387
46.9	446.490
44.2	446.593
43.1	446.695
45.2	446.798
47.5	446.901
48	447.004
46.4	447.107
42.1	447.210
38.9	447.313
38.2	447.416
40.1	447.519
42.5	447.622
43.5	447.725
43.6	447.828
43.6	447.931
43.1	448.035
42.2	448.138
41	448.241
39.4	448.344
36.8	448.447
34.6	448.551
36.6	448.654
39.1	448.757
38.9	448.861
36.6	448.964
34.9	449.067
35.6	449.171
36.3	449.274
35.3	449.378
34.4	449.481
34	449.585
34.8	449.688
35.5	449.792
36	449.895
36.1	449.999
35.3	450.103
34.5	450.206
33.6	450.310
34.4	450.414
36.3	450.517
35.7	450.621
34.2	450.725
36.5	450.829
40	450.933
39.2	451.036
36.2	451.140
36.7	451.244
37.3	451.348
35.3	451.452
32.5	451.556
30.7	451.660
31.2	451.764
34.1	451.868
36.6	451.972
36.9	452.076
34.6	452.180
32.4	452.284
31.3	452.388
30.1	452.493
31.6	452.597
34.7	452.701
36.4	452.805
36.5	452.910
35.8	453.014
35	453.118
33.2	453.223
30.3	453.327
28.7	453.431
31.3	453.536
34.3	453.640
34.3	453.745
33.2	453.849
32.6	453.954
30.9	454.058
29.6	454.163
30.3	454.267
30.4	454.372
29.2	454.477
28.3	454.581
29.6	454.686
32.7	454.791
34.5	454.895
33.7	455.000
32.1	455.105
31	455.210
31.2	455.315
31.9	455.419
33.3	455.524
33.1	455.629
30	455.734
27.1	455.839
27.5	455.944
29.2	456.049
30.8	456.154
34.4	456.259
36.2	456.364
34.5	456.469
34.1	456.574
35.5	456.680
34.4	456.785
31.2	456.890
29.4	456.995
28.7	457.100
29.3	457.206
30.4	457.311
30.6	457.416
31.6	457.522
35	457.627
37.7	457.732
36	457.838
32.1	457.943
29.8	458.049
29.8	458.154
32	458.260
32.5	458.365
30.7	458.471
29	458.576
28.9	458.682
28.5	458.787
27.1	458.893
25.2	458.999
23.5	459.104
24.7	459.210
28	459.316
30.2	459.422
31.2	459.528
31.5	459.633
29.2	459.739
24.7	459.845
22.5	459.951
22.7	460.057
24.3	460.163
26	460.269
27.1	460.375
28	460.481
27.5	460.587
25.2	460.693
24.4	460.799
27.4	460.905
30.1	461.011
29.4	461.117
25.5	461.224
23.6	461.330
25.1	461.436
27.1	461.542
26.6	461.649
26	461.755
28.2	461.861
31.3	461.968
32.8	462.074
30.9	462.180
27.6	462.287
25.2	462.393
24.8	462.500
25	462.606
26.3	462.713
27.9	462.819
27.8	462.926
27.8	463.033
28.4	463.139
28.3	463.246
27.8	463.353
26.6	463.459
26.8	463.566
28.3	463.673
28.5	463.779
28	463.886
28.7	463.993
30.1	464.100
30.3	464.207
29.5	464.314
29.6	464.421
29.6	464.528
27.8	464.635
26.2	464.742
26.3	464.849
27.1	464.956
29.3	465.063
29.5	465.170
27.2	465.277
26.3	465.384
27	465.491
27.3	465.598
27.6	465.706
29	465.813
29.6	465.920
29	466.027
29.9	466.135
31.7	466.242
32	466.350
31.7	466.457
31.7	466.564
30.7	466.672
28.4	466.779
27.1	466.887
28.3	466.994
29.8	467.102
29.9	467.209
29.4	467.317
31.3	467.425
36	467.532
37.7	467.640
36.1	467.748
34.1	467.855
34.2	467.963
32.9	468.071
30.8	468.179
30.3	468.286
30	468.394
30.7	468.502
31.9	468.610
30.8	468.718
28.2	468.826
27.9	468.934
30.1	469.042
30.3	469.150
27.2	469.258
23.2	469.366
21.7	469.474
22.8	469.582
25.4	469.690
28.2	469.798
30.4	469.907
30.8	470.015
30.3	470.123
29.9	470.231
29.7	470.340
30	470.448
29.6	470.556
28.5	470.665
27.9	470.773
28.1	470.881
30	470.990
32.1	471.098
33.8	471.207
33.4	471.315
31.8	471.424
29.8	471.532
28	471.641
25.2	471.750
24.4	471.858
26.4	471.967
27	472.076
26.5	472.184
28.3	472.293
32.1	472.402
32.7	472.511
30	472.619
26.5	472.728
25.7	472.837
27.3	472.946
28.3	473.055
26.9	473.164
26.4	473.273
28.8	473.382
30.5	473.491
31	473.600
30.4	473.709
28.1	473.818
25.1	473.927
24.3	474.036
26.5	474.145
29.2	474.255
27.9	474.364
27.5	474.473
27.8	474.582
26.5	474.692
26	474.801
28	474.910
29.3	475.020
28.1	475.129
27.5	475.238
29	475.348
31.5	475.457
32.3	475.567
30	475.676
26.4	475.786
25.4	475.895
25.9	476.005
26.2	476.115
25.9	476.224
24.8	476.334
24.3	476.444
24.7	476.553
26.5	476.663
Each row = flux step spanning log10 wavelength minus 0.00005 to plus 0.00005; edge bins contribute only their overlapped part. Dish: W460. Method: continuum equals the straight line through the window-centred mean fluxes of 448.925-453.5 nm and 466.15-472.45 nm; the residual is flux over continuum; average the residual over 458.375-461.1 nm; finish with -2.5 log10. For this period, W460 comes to 0.19 mag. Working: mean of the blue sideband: 34.7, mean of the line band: 27.2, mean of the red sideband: 29.8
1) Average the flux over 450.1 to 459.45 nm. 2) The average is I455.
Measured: 32.3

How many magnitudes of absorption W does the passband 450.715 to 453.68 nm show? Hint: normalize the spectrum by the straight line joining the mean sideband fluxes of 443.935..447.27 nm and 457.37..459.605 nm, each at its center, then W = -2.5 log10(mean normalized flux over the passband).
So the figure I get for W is 0.209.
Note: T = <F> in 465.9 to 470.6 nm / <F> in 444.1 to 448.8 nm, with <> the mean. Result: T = 0.62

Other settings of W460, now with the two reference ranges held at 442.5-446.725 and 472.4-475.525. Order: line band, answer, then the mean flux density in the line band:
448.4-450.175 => 0.47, 35.9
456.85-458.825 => 0.42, 31.3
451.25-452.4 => 0.47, 34.1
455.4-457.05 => 0.43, 32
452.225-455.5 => 0.49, 32.2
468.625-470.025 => 0.21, 27.5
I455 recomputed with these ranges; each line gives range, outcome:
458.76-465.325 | 27.4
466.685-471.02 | 29.8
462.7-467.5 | 28.8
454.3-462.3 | 29.6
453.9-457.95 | 31.8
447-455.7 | 35.3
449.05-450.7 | 35.1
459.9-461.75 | 26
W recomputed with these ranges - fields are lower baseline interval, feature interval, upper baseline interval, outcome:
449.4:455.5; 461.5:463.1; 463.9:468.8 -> 0.13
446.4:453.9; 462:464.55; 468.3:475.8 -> 0.14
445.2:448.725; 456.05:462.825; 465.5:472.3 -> 0.24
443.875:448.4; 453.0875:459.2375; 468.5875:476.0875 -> 0.32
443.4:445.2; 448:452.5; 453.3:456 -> 0.25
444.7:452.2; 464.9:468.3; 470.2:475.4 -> 0.05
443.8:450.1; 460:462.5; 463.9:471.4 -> 0.28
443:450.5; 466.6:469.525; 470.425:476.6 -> 0.07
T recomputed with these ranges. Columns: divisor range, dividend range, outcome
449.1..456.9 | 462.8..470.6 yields 0.88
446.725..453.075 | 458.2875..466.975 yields 0.75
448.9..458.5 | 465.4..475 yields 0.88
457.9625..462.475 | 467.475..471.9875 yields 1.08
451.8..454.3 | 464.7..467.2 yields 0.87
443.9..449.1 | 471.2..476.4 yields 0.58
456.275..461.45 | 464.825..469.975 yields 1.01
